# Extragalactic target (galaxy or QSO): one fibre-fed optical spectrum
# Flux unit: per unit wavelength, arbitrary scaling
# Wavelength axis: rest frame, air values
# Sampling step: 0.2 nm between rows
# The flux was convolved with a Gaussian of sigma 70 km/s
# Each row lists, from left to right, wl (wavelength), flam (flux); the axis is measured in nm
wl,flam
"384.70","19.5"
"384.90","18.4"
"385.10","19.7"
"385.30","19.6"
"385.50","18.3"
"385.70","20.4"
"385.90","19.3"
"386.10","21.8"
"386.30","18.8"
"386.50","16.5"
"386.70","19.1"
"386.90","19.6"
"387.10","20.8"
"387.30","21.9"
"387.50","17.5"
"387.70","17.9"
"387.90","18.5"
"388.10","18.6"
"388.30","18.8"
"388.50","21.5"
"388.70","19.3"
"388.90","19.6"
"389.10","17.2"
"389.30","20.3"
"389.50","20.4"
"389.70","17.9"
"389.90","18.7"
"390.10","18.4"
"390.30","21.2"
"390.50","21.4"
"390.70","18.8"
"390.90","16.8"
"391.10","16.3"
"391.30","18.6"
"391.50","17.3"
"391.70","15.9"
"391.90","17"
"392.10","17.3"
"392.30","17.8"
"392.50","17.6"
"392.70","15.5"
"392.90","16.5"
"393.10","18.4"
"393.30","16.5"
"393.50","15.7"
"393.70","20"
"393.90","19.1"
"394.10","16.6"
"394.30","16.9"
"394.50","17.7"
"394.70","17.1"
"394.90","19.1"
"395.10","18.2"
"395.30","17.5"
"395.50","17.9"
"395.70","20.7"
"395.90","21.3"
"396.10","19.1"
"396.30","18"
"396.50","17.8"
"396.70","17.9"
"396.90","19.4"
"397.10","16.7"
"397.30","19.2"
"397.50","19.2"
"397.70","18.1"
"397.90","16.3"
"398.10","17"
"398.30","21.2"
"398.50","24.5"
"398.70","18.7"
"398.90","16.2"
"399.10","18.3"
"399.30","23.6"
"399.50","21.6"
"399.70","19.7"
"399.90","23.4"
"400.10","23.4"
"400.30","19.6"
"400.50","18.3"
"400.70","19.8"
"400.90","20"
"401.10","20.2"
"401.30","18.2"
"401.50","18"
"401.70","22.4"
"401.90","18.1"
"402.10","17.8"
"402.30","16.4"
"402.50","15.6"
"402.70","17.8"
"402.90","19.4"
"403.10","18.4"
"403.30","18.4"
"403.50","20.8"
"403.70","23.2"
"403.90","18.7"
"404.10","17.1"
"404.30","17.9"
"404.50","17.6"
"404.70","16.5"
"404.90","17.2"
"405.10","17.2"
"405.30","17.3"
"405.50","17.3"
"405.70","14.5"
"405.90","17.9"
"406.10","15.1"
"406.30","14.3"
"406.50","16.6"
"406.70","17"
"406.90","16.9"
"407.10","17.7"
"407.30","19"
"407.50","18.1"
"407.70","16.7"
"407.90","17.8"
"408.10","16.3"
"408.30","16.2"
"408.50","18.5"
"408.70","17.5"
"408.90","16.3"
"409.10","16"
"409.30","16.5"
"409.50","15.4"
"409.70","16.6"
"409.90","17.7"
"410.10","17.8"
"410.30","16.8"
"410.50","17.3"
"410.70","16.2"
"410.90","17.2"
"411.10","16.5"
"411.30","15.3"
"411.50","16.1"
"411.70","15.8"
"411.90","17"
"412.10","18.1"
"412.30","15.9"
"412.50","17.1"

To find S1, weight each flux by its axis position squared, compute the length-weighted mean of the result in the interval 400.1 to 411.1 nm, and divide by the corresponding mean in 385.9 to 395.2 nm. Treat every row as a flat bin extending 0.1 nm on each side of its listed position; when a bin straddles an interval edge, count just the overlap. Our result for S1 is 1.0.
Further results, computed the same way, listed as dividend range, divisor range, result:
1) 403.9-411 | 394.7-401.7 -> 0.92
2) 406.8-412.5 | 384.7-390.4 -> 0.98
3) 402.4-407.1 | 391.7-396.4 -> 1.03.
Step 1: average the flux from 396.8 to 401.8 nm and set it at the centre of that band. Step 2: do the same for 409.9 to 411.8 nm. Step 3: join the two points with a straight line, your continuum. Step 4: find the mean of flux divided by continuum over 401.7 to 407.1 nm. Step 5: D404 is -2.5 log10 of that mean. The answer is 0.046 mag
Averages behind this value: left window 19.7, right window 16.6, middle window 17.6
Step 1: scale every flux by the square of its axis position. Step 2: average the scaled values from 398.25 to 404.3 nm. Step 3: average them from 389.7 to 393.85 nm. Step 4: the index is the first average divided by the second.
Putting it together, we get 1.2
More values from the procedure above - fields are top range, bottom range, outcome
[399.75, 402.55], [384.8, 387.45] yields 1.08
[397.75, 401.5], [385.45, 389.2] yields 1.10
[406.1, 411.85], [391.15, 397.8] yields 1.01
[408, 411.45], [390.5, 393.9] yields 1.05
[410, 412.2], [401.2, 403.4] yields 0.96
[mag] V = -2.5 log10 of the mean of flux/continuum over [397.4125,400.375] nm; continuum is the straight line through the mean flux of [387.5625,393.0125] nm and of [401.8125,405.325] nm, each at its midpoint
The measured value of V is -0.11 mag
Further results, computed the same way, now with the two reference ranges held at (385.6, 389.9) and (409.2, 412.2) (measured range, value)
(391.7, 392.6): 0.093 mag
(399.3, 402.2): -0.133 mag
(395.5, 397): -0.044 mag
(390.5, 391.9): 0.081 mag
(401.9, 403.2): 0.000 mag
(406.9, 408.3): -0.026 mag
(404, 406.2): 0.029 mag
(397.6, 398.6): -0.075 mag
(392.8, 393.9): 0.065 mag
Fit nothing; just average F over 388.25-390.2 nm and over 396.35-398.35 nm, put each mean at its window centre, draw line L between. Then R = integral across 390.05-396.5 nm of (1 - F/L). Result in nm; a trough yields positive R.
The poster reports 0.24 nm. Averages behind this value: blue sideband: 19.2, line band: 18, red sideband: 18.2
